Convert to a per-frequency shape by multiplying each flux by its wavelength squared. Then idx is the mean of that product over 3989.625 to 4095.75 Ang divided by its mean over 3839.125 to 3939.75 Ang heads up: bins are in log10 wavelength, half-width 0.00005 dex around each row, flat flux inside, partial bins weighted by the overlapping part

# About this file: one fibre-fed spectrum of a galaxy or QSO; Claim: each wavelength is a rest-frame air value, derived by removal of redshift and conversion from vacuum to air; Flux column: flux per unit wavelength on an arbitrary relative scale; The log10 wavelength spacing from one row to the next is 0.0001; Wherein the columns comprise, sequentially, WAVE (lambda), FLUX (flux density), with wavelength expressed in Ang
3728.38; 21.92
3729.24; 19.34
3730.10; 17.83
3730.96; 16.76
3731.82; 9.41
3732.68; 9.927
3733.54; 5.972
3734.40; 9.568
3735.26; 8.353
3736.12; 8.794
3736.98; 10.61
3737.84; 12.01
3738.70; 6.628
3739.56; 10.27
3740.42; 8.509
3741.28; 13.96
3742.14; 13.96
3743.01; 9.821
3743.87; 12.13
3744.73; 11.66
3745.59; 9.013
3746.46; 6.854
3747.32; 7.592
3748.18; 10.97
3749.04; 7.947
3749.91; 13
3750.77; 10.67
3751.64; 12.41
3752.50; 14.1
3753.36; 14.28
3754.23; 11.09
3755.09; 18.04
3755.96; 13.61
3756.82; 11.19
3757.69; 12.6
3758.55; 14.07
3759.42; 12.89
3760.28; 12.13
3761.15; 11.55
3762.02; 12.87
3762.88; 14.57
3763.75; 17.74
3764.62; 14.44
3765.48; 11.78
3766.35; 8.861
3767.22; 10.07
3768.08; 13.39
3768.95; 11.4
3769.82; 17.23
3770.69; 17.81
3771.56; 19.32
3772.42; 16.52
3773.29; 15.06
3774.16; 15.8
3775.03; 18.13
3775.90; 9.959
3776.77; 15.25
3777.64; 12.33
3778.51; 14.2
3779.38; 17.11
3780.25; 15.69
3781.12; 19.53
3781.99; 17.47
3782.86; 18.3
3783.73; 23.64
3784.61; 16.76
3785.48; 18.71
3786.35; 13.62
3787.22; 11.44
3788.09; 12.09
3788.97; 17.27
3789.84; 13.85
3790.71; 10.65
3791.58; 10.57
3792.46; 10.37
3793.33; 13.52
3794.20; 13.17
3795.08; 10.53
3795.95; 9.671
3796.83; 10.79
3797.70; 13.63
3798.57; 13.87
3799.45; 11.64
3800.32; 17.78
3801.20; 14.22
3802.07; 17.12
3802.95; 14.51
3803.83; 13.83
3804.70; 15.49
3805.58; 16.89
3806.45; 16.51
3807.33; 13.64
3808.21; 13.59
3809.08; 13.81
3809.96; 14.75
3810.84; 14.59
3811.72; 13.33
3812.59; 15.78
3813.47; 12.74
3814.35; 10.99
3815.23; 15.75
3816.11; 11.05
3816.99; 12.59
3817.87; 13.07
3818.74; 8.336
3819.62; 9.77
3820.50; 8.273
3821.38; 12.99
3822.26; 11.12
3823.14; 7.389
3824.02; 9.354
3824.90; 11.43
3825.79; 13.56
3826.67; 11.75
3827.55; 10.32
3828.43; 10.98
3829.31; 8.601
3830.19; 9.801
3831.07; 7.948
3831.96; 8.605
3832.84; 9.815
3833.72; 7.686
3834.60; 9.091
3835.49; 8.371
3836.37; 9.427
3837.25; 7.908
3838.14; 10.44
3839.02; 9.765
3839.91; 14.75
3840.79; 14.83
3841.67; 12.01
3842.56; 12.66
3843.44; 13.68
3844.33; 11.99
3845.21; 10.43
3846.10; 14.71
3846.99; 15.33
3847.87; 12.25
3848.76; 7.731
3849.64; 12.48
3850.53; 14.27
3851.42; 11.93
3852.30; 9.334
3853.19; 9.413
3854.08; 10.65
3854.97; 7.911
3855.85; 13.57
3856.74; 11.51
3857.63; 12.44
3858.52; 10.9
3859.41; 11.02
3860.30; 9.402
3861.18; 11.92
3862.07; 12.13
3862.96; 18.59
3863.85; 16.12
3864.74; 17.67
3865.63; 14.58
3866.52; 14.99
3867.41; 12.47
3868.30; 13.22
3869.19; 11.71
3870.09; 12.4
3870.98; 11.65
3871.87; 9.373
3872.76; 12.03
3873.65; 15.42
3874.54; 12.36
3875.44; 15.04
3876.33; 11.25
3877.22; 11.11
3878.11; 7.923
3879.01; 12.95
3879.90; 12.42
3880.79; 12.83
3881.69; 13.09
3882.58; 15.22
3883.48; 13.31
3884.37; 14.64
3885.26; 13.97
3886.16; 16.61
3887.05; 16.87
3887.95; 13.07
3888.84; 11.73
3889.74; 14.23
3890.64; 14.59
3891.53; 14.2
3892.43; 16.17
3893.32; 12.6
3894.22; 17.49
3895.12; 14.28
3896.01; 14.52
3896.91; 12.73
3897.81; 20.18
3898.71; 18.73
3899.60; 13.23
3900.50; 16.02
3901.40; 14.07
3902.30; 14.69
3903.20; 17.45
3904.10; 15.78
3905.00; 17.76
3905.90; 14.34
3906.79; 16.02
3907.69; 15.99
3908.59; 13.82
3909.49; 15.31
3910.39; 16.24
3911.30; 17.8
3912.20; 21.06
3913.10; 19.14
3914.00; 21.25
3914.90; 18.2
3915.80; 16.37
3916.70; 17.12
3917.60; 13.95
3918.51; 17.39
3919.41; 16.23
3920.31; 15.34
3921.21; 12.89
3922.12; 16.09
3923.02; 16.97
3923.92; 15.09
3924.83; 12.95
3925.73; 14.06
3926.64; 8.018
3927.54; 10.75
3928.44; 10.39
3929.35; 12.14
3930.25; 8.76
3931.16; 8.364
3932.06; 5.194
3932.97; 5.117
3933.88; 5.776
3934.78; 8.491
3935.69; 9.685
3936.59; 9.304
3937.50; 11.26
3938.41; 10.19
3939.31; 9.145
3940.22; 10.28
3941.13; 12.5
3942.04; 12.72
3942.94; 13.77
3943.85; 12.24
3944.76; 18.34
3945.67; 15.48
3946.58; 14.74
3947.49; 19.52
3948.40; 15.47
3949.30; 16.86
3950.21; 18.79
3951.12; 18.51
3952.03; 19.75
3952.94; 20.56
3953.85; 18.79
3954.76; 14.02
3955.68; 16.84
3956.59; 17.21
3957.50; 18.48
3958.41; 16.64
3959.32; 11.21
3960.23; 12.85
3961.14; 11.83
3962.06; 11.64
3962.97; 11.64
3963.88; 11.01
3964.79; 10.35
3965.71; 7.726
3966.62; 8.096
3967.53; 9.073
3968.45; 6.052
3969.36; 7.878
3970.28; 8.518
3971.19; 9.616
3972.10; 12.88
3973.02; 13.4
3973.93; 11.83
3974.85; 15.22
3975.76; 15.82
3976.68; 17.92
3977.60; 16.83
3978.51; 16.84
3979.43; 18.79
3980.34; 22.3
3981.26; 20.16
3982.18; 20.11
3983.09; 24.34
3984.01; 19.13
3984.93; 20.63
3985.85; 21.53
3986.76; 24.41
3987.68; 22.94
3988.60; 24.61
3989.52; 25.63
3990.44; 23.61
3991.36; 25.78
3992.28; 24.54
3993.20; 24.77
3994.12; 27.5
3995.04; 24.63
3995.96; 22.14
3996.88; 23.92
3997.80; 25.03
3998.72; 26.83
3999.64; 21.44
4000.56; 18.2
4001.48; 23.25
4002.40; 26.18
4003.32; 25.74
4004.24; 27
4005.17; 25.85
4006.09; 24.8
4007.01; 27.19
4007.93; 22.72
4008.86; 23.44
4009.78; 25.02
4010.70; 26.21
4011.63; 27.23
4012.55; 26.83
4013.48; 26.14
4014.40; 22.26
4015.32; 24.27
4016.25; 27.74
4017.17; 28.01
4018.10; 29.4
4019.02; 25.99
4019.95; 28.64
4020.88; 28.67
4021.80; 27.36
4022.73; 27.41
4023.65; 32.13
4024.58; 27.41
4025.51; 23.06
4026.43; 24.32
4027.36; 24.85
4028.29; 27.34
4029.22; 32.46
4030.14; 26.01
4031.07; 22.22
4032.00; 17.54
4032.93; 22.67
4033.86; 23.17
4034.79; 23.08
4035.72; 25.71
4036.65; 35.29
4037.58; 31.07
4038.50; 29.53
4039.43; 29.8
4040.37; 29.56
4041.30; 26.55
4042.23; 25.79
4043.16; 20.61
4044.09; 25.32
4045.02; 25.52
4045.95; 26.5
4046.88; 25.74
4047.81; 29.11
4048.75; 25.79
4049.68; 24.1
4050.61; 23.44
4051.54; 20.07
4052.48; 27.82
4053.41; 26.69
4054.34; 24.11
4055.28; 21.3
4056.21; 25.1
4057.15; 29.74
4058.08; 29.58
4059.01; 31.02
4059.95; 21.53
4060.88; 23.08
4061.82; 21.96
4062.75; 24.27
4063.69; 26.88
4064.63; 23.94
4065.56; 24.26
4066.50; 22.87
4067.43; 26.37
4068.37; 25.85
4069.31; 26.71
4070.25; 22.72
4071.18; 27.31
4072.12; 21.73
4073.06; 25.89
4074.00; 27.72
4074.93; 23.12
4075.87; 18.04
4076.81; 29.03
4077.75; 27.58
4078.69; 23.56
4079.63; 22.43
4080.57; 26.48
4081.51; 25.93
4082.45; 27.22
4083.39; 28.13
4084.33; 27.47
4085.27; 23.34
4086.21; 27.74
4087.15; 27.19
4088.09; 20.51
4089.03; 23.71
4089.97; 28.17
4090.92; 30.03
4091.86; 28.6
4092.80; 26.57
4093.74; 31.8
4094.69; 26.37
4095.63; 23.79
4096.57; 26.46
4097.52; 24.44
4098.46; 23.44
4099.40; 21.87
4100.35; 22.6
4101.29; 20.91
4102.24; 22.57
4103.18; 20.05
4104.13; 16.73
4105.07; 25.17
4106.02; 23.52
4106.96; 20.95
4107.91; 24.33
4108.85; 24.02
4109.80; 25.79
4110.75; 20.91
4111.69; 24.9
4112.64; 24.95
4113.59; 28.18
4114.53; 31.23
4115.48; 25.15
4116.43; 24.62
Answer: 2.1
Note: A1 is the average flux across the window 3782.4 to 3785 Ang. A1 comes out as 19.5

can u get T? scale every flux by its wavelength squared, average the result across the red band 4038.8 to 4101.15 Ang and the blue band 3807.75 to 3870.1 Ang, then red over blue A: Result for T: 2.4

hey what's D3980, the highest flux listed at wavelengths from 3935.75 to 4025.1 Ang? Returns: 32.13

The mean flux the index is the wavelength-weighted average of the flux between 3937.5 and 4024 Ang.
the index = 19.5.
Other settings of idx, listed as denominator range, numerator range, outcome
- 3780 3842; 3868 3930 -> 1.20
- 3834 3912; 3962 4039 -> 1.77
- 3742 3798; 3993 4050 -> 2.18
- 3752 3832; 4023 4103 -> 2.18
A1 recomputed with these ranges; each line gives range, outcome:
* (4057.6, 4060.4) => 27.5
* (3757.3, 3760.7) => 13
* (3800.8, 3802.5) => 15.7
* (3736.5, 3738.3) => 11.2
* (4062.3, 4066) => 24.8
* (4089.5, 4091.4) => 29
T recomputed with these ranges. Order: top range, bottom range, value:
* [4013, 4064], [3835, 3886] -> 2.31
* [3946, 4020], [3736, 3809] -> 1.64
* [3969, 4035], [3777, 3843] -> 1.99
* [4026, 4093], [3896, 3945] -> 1.99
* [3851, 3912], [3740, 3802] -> 1.08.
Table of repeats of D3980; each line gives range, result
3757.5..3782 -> 19.53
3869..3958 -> 21.25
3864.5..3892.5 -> 17.67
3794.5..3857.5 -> 17.78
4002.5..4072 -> 35.29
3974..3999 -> 27.5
